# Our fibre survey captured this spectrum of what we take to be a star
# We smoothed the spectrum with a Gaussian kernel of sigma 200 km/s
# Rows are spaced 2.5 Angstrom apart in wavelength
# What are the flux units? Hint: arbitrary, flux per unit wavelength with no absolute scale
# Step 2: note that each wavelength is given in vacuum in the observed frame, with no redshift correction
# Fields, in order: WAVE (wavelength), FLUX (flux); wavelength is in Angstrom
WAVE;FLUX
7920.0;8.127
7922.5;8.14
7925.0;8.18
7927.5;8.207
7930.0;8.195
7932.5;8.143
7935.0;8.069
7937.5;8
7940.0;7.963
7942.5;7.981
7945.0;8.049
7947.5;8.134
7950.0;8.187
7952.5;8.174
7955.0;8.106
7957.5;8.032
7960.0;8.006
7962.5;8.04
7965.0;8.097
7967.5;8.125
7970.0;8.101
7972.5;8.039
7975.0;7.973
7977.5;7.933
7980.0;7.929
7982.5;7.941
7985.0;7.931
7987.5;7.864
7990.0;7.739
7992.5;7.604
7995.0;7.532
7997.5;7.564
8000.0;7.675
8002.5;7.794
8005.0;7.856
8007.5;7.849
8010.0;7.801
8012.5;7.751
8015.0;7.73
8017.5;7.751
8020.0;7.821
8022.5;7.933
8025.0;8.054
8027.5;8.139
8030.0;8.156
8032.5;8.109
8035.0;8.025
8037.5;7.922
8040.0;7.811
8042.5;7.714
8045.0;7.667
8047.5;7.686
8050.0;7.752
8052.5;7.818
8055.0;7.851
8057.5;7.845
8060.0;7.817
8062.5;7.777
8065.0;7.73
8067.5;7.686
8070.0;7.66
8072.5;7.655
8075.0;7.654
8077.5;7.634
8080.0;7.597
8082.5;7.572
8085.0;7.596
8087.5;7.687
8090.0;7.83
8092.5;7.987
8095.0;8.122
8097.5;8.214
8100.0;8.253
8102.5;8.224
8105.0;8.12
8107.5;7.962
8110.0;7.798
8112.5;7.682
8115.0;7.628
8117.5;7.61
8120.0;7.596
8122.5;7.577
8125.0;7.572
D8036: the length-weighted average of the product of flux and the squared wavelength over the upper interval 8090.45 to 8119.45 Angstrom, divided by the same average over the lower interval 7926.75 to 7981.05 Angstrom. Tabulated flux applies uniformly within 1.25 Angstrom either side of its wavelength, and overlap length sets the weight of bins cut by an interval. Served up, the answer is 1.0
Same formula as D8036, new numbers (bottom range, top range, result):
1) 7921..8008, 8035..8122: 1.01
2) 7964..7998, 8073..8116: 1.02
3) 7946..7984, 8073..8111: 1.01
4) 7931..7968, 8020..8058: 1.00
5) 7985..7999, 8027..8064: 1.04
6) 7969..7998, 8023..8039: 1.04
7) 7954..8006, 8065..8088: 0.99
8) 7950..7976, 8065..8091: 0.98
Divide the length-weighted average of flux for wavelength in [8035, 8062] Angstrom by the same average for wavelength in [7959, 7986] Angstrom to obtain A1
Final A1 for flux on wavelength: 0.97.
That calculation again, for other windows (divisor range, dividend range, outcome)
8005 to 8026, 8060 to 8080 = 0.98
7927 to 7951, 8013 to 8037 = 0.98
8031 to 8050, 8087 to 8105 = 1.03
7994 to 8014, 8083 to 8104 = 1.03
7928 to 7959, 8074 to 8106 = 0.97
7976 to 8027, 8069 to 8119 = 1.00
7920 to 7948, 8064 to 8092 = 0.95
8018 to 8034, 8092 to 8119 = 0.99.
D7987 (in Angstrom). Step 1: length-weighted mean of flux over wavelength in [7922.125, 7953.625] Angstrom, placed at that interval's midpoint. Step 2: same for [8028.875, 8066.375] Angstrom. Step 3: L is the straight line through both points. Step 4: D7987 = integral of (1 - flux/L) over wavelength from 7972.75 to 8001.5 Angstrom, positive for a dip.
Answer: 0.7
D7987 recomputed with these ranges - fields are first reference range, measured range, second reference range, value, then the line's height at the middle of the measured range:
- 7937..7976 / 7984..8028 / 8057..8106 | 0.99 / 7.97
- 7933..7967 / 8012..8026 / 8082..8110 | 0.31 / 8.02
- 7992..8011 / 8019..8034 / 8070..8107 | -0.55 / 7.76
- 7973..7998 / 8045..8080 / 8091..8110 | 1.21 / 8.01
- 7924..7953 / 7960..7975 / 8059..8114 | -0.03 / 8.05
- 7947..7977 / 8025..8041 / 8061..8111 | -0.18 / 7.94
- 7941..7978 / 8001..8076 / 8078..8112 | 1.39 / 7.97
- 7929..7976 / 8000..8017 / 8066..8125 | 0.38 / 7.96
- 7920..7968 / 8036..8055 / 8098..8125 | 0.40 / 7.94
